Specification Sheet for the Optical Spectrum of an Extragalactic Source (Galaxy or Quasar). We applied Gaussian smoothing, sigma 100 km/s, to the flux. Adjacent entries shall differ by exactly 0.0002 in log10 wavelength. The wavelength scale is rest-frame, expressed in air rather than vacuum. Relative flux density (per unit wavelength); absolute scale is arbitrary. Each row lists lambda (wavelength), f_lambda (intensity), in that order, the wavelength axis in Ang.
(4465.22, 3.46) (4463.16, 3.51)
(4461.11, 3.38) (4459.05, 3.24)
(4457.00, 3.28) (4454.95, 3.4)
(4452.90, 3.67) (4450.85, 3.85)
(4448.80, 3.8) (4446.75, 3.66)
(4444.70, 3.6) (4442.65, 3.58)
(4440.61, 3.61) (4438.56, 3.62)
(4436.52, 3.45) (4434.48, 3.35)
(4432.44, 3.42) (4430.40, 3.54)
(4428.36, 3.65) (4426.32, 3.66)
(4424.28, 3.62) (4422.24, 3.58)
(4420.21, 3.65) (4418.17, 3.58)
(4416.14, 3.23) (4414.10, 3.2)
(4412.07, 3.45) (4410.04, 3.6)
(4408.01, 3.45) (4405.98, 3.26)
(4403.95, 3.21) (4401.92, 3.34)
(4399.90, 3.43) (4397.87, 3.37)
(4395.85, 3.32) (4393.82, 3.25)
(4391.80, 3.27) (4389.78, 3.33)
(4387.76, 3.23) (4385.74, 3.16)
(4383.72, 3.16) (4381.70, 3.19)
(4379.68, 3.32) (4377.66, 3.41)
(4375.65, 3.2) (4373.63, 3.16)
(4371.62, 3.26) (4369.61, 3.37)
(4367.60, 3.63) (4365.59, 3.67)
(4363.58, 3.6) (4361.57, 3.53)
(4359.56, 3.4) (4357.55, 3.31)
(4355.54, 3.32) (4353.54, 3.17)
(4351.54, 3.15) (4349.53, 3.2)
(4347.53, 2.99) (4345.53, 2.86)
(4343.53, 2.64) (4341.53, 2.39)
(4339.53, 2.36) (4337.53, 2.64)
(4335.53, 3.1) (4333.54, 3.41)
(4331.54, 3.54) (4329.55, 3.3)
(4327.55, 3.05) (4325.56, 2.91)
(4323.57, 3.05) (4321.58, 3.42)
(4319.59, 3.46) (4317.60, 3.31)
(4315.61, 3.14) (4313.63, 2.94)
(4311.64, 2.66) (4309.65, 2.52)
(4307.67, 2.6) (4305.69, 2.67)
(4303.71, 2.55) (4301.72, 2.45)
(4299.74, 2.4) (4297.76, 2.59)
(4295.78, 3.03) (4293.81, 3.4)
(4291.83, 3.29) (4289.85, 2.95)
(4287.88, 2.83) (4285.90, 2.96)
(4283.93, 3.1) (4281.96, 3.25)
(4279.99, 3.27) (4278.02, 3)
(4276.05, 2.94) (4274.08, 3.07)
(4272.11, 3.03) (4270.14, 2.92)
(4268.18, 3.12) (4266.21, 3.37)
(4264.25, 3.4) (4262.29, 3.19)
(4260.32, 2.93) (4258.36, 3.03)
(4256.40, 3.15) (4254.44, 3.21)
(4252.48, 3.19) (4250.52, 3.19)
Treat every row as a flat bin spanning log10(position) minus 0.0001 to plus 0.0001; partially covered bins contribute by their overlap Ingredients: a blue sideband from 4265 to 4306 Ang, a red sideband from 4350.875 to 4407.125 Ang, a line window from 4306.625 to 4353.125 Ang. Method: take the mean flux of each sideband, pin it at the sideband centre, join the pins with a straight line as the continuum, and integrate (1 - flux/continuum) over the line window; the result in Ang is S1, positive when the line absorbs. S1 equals 2.2 Ang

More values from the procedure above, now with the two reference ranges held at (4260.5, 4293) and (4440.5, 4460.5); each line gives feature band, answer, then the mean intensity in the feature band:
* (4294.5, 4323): 3.0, 2.85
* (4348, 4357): 0.3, 3.2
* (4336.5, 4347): 2.2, 2.6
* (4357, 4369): -0.7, 3.53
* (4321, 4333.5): 0.1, 3.22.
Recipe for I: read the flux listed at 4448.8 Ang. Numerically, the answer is 3.8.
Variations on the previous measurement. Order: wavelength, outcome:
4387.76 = 3.23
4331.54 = 3.54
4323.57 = 3.05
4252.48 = 3.19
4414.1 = 3.2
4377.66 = 3.41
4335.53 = 3.1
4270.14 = 2.92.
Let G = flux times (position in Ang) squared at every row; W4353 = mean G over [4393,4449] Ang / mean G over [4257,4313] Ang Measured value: 1.26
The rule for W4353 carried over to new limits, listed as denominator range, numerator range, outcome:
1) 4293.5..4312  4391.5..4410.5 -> 1.32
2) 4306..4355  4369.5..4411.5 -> 1.13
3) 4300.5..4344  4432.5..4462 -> 1.28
